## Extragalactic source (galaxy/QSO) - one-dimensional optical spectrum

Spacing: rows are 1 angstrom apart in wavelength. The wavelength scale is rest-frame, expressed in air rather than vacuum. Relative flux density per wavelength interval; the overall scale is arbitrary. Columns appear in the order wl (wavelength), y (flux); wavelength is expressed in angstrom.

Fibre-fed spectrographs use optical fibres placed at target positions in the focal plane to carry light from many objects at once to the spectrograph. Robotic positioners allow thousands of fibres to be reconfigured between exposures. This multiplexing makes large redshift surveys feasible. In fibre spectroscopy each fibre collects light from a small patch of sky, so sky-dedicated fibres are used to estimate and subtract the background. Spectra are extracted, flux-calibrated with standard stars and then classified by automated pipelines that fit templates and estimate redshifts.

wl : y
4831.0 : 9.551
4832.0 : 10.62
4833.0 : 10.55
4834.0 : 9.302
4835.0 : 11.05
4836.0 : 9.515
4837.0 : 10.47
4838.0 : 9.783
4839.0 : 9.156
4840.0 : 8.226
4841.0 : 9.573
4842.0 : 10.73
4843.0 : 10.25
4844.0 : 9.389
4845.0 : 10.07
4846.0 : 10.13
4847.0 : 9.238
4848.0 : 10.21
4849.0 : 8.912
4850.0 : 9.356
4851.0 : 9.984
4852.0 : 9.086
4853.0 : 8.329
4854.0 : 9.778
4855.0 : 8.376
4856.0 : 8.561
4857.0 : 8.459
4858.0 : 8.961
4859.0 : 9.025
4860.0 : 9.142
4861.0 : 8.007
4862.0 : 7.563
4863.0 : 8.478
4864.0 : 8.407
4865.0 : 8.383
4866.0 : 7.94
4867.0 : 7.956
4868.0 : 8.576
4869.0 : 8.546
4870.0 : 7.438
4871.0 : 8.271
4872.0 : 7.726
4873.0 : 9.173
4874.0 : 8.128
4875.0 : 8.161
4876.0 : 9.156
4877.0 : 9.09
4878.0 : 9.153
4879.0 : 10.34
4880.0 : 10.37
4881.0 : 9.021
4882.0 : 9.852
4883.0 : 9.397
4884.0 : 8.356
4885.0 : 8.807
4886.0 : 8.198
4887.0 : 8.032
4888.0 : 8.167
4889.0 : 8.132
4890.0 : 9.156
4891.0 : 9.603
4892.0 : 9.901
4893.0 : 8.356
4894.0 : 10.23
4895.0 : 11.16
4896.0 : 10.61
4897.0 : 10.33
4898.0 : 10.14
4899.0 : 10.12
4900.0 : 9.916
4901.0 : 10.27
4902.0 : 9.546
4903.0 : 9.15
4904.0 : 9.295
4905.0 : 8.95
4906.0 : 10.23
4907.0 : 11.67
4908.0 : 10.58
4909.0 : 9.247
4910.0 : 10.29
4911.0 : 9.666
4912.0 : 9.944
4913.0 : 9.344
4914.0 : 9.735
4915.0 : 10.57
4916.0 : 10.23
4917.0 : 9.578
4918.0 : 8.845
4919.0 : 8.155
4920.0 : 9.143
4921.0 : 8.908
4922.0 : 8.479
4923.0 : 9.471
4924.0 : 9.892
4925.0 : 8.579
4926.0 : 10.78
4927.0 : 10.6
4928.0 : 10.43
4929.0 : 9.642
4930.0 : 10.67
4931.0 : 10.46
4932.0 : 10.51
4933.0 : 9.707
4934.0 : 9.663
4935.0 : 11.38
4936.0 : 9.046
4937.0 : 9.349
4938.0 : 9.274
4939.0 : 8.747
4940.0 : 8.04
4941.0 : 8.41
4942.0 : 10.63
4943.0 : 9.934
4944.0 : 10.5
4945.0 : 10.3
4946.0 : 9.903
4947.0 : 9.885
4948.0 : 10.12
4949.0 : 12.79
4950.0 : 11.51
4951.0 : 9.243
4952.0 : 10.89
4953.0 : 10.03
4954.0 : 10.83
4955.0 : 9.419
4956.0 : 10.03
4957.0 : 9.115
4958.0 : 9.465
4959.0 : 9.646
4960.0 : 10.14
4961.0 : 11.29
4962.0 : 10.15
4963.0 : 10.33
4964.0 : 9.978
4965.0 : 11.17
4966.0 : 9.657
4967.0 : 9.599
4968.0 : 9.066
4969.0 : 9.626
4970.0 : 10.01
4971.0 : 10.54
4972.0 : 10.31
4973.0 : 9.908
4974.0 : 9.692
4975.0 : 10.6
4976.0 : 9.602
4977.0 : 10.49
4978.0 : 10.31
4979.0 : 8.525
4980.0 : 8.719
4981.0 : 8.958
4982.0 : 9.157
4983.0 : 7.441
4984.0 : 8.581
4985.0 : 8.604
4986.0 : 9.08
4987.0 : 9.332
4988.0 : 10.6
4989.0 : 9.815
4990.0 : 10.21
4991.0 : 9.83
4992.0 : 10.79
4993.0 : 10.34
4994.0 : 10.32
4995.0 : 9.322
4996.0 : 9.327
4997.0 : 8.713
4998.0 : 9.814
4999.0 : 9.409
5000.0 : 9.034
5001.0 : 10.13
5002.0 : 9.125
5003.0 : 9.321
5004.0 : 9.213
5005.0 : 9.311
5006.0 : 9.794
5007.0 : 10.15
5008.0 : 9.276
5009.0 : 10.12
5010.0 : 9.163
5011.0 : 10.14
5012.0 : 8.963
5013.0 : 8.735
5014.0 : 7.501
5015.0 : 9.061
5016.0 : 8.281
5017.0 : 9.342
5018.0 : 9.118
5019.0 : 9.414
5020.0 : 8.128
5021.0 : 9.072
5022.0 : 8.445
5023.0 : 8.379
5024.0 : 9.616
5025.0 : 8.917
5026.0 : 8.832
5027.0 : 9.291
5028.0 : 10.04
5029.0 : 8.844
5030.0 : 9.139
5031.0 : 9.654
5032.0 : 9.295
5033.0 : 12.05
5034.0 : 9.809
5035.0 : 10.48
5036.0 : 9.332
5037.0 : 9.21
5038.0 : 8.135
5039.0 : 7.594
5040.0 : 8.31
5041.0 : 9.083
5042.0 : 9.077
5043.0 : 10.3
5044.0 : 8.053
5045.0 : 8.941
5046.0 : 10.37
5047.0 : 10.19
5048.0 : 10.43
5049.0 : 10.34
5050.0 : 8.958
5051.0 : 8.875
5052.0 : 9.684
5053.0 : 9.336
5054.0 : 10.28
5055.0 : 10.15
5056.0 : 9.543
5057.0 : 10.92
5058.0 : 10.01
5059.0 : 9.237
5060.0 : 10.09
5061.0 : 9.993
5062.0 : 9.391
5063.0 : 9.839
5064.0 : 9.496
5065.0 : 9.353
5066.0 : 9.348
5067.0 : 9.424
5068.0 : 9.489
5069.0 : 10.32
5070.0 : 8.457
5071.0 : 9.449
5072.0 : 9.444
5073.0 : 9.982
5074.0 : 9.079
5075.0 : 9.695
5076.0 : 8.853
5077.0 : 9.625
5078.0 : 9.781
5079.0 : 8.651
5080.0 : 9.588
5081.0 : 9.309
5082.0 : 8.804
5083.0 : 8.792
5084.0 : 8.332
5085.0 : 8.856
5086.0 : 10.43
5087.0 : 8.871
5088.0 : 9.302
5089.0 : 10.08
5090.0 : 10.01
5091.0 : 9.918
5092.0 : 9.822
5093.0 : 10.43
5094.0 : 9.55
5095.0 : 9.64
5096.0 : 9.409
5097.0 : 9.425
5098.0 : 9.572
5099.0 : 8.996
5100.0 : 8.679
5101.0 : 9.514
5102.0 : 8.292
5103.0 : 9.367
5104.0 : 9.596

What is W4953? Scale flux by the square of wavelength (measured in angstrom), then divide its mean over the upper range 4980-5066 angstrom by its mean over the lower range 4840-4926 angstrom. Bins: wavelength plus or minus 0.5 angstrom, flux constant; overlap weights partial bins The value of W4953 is 1.08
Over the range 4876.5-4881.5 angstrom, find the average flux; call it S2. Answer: 9.59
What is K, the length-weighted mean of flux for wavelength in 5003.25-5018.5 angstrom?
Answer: 9.21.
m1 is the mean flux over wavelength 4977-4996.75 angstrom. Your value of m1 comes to 9.45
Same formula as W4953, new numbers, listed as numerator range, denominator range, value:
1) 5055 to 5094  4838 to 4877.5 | 1.17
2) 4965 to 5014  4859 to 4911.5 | 1.09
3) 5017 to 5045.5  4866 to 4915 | 1.04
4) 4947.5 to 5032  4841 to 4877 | 1.14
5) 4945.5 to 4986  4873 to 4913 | 1.07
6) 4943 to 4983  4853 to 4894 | 1.19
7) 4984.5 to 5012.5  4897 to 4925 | 1.03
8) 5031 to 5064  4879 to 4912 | 1.06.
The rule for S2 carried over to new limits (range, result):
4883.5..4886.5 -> 8.45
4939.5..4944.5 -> 9.5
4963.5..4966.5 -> 10.3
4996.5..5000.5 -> 9.24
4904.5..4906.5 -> 9.59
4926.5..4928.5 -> 10.5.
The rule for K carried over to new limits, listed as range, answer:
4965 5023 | 9.43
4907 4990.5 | 9.81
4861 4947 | 9.38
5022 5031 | 9.12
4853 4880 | 8.6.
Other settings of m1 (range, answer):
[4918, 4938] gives 9.7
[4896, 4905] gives 9.84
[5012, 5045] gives 9.08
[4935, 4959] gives 9.92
